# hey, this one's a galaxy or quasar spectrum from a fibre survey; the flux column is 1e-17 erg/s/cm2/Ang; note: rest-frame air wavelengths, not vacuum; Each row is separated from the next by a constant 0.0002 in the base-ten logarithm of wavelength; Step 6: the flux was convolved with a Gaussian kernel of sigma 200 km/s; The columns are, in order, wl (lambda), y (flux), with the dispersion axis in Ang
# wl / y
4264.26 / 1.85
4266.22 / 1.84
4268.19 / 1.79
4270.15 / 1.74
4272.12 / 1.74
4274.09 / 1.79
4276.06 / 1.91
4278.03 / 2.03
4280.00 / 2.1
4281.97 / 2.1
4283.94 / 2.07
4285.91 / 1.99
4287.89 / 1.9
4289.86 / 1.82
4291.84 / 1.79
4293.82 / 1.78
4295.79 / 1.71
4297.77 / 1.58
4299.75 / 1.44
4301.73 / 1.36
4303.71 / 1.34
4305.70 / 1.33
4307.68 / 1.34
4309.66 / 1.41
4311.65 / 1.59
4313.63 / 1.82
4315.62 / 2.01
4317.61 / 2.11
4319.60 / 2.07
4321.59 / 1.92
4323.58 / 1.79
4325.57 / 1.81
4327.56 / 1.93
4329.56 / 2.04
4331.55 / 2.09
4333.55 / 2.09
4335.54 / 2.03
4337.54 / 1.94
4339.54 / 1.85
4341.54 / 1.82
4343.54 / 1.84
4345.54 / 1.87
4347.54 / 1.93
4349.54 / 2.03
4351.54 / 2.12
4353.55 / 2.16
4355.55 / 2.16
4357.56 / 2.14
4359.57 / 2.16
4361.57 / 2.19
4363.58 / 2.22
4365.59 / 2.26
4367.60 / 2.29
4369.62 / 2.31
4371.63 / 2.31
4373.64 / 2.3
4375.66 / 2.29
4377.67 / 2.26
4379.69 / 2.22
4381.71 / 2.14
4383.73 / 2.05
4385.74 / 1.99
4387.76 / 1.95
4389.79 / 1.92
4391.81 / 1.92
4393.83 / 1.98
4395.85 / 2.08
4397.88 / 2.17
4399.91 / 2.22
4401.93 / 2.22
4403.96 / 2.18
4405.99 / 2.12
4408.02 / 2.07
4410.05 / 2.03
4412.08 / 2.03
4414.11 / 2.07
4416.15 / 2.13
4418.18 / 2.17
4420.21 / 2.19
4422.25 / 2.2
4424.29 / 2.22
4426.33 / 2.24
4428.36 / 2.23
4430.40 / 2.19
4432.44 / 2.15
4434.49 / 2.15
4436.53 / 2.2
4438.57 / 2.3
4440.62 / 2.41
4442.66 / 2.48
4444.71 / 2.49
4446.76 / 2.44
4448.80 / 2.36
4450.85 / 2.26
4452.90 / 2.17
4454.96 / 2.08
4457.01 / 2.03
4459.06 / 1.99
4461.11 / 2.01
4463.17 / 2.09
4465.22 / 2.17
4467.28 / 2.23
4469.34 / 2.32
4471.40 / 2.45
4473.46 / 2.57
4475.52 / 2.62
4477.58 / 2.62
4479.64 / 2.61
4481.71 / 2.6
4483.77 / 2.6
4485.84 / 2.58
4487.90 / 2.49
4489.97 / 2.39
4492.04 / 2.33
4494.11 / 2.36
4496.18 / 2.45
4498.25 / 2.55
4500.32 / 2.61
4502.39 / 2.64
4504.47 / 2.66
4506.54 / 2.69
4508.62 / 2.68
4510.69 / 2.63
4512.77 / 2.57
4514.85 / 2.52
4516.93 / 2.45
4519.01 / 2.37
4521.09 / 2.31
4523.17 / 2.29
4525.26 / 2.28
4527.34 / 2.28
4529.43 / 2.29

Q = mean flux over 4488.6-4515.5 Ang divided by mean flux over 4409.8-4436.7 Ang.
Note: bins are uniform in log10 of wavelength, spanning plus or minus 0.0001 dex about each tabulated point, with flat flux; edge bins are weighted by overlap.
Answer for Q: 1.2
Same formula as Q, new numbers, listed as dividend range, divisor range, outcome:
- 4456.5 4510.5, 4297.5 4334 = 1.41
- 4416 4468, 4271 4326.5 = 1.25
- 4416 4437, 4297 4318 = 1.40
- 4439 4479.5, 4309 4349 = 1.21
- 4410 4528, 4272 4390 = 1.21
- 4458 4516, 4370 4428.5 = 1.15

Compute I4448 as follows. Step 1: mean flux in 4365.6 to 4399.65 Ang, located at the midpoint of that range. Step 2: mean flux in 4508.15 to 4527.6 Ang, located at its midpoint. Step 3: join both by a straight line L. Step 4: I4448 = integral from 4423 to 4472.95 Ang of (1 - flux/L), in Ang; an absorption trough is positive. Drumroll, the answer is 1.0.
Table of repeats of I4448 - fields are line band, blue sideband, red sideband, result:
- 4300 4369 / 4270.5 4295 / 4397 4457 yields 3.8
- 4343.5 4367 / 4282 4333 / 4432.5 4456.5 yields -1.8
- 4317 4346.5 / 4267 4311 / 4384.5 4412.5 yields -1.4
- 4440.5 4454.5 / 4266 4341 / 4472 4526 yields -0.2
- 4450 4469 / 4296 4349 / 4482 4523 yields 1.8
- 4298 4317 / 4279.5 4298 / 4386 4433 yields 3.9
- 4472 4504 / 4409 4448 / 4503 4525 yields -1.5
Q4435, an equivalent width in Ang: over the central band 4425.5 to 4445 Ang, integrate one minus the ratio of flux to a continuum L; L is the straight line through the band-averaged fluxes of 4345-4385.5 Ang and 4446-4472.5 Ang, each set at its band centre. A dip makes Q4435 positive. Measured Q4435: -0.8 Ang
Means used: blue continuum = 2.17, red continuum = 2.2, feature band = 2.28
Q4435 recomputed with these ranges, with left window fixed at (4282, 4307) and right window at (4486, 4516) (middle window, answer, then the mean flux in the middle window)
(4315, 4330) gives -1.3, 1.95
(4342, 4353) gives -0.3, 1.96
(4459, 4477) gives 0.8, 2.3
